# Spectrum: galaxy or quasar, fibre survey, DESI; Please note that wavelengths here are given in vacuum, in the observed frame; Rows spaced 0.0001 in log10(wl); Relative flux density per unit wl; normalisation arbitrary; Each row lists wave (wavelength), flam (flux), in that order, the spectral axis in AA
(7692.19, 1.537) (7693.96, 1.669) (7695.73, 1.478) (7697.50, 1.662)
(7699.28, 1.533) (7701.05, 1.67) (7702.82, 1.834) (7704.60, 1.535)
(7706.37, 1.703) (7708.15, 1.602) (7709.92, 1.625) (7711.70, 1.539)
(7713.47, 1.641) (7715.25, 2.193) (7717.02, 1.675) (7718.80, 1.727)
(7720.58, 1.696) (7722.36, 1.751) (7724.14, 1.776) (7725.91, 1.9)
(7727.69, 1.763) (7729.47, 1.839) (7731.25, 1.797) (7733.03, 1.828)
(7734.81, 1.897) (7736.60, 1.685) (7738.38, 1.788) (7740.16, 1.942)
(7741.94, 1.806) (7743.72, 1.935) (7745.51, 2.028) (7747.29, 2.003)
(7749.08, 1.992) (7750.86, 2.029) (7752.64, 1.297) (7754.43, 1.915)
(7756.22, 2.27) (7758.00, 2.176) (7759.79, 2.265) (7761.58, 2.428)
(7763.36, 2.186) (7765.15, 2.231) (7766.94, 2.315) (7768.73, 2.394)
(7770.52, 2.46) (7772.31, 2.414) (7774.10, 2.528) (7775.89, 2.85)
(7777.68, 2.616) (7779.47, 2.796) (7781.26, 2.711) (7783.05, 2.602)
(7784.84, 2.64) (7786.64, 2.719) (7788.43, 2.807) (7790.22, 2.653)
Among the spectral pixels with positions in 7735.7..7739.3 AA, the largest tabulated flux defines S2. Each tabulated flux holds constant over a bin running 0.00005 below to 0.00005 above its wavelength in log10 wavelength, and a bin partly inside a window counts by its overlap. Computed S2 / 1.788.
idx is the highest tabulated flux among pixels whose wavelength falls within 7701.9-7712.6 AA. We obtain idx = 1.834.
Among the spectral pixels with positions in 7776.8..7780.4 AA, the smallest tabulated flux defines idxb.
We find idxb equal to 2.616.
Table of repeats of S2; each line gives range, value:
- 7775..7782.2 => 2.85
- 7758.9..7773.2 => 2.46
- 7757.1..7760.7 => 2.265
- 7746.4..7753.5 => 2.029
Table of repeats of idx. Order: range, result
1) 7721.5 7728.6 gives 1.9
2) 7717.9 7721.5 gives 1.727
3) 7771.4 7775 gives 2.528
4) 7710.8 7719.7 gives 2.193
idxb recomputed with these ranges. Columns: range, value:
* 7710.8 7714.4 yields 1.539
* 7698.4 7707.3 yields 1.533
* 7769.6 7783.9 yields 2.414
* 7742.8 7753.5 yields 1.297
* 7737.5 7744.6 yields 1.788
